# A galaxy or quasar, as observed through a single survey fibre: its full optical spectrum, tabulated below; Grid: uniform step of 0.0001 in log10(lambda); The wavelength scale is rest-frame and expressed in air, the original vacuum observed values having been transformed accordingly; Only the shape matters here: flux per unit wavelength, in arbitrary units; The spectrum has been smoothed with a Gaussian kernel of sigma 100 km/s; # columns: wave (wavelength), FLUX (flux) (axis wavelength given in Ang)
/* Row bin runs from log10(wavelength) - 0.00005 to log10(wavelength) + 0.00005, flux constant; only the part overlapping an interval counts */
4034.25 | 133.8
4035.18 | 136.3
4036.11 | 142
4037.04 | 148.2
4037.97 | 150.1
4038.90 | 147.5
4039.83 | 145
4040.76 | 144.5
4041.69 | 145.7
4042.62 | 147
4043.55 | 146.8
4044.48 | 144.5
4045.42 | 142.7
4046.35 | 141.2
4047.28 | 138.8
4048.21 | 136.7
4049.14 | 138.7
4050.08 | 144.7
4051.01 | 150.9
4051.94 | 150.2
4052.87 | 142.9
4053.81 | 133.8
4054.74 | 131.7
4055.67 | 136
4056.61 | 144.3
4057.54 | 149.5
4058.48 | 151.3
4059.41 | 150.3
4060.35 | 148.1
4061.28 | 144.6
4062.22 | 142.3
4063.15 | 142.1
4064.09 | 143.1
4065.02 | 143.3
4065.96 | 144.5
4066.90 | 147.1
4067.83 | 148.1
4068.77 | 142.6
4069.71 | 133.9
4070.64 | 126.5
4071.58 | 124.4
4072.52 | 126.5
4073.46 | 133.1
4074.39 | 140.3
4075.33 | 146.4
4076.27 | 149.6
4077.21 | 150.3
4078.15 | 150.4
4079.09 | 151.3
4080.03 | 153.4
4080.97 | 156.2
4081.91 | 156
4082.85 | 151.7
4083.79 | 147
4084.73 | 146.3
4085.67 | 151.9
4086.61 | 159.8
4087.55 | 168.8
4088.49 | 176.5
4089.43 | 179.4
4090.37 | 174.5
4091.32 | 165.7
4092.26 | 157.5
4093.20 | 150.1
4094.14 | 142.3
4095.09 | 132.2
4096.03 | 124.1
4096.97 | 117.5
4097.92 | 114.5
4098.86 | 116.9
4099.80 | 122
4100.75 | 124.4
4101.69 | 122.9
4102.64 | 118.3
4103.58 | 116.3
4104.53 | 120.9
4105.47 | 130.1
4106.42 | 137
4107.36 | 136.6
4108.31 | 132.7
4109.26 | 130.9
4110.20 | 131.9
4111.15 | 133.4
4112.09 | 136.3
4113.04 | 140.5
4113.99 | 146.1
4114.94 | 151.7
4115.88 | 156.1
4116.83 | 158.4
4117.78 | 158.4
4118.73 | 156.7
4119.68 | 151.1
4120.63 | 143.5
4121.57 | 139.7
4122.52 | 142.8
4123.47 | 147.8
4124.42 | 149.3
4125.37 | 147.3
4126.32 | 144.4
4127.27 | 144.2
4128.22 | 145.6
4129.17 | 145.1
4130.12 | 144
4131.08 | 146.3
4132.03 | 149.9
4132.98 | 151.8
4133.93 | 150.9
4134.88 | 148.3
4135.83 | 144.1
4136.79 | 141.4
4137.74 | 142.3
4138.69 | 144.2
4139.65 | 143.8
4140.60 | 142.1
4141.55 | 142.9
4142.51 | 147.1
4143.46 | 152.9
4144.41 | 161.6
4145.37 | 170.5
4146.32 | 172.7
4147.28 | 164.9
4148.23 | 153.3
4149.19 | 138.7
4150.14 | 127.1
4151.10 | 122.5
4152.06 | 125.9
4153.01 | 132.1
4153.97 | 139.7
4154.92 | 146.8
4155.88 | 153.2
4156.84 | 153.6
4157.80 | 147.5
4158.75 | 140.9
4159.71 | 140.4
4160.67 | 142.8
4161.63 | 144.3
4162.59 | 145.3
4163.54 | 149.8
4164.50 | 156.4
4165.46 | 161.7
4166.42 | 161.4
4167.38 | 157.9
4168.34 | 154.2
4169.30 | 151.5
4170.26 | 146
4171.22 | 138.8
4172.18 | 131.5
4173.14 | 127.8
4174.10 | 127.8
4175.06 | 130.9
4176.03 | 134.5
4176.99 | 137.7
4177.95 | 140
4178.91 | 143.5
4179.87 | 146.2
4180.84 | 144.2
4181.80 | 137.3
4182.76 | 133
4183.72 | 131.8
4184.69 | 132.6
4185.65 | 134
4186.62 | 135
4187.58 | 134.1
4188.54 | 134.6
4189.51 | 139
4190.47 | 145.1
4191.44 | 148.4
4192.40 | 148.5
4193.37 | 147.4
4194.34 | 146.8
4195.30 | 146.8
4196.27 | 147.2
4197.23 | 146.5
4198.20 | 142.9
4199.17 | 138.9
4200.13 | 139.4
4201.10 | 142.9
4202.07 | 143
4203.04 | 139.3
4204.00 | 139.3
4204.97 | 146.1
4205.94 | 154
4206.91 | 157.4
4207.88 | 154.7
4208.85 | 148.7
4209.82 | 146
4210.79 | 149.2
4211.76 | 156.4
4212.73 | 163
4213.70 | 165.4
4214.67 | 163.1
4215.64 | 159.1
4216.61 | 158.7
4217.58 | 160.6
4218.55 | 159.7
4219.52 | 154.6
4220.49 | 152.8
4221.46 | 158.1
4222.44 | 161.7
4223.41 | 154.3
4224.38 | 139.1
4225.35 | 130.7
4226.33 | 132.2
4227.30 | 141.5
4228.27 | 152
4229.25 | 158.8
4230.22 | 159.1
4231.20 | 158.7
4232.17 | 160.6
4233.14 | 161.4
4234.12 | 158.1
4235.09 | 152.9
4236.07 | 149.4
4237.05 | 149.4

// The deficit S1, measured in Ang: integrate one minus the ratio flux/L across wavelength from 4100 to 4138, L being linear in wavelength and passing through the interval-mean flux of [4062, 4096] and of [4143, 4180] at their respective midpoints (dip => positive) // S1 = 1.5 Ang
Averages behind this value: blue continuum 149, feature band 141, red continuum 145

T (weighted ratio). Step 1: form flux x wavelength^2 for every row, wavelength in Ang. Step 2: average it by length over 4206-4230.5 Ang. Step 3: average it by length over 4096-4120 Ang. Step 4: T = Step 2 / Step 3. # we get 1.2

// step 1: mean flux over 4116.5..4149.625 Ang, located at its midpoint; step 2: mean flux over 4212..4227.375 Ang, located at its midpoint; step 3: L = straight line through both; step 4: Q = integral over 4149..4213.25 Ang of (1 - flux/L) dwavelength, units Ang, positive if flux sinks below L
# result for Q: 3.7 Ang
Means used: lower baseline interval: 149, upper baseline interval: 154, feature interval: 143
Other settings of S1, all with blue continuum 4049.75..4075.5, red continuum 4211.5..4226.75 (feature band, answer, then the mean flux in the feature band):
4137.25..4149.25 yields -0.4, 153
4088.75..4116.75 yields 1.5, 137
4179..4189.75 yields 1.1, 137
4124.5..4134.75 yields 0.0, 147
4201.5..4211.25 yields 0.4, 148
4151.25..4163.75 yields 0.6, 143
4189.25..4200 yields 0.5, 145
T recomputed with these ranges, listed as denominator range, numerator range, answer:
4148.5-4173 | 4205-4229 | 1.09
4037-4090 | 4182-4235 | 1.09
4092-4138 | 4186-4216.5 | 1.10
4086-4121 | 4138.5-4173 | 1.07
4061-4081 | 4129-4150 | 1.09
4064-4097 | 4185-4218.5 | 1.06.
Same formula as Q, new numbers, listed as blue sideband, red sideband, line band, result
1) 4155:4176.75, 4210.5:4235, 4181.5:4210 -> 1.4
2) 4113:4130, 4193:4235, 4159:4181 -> 0.8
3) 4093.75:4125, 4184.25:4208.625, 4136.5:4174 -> -1.8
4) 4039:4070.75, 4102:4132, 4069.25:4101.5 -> -0.5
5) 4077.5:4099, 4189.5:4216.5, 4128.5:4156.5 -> 0.6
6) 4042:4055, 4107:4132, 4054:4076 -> 0.3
